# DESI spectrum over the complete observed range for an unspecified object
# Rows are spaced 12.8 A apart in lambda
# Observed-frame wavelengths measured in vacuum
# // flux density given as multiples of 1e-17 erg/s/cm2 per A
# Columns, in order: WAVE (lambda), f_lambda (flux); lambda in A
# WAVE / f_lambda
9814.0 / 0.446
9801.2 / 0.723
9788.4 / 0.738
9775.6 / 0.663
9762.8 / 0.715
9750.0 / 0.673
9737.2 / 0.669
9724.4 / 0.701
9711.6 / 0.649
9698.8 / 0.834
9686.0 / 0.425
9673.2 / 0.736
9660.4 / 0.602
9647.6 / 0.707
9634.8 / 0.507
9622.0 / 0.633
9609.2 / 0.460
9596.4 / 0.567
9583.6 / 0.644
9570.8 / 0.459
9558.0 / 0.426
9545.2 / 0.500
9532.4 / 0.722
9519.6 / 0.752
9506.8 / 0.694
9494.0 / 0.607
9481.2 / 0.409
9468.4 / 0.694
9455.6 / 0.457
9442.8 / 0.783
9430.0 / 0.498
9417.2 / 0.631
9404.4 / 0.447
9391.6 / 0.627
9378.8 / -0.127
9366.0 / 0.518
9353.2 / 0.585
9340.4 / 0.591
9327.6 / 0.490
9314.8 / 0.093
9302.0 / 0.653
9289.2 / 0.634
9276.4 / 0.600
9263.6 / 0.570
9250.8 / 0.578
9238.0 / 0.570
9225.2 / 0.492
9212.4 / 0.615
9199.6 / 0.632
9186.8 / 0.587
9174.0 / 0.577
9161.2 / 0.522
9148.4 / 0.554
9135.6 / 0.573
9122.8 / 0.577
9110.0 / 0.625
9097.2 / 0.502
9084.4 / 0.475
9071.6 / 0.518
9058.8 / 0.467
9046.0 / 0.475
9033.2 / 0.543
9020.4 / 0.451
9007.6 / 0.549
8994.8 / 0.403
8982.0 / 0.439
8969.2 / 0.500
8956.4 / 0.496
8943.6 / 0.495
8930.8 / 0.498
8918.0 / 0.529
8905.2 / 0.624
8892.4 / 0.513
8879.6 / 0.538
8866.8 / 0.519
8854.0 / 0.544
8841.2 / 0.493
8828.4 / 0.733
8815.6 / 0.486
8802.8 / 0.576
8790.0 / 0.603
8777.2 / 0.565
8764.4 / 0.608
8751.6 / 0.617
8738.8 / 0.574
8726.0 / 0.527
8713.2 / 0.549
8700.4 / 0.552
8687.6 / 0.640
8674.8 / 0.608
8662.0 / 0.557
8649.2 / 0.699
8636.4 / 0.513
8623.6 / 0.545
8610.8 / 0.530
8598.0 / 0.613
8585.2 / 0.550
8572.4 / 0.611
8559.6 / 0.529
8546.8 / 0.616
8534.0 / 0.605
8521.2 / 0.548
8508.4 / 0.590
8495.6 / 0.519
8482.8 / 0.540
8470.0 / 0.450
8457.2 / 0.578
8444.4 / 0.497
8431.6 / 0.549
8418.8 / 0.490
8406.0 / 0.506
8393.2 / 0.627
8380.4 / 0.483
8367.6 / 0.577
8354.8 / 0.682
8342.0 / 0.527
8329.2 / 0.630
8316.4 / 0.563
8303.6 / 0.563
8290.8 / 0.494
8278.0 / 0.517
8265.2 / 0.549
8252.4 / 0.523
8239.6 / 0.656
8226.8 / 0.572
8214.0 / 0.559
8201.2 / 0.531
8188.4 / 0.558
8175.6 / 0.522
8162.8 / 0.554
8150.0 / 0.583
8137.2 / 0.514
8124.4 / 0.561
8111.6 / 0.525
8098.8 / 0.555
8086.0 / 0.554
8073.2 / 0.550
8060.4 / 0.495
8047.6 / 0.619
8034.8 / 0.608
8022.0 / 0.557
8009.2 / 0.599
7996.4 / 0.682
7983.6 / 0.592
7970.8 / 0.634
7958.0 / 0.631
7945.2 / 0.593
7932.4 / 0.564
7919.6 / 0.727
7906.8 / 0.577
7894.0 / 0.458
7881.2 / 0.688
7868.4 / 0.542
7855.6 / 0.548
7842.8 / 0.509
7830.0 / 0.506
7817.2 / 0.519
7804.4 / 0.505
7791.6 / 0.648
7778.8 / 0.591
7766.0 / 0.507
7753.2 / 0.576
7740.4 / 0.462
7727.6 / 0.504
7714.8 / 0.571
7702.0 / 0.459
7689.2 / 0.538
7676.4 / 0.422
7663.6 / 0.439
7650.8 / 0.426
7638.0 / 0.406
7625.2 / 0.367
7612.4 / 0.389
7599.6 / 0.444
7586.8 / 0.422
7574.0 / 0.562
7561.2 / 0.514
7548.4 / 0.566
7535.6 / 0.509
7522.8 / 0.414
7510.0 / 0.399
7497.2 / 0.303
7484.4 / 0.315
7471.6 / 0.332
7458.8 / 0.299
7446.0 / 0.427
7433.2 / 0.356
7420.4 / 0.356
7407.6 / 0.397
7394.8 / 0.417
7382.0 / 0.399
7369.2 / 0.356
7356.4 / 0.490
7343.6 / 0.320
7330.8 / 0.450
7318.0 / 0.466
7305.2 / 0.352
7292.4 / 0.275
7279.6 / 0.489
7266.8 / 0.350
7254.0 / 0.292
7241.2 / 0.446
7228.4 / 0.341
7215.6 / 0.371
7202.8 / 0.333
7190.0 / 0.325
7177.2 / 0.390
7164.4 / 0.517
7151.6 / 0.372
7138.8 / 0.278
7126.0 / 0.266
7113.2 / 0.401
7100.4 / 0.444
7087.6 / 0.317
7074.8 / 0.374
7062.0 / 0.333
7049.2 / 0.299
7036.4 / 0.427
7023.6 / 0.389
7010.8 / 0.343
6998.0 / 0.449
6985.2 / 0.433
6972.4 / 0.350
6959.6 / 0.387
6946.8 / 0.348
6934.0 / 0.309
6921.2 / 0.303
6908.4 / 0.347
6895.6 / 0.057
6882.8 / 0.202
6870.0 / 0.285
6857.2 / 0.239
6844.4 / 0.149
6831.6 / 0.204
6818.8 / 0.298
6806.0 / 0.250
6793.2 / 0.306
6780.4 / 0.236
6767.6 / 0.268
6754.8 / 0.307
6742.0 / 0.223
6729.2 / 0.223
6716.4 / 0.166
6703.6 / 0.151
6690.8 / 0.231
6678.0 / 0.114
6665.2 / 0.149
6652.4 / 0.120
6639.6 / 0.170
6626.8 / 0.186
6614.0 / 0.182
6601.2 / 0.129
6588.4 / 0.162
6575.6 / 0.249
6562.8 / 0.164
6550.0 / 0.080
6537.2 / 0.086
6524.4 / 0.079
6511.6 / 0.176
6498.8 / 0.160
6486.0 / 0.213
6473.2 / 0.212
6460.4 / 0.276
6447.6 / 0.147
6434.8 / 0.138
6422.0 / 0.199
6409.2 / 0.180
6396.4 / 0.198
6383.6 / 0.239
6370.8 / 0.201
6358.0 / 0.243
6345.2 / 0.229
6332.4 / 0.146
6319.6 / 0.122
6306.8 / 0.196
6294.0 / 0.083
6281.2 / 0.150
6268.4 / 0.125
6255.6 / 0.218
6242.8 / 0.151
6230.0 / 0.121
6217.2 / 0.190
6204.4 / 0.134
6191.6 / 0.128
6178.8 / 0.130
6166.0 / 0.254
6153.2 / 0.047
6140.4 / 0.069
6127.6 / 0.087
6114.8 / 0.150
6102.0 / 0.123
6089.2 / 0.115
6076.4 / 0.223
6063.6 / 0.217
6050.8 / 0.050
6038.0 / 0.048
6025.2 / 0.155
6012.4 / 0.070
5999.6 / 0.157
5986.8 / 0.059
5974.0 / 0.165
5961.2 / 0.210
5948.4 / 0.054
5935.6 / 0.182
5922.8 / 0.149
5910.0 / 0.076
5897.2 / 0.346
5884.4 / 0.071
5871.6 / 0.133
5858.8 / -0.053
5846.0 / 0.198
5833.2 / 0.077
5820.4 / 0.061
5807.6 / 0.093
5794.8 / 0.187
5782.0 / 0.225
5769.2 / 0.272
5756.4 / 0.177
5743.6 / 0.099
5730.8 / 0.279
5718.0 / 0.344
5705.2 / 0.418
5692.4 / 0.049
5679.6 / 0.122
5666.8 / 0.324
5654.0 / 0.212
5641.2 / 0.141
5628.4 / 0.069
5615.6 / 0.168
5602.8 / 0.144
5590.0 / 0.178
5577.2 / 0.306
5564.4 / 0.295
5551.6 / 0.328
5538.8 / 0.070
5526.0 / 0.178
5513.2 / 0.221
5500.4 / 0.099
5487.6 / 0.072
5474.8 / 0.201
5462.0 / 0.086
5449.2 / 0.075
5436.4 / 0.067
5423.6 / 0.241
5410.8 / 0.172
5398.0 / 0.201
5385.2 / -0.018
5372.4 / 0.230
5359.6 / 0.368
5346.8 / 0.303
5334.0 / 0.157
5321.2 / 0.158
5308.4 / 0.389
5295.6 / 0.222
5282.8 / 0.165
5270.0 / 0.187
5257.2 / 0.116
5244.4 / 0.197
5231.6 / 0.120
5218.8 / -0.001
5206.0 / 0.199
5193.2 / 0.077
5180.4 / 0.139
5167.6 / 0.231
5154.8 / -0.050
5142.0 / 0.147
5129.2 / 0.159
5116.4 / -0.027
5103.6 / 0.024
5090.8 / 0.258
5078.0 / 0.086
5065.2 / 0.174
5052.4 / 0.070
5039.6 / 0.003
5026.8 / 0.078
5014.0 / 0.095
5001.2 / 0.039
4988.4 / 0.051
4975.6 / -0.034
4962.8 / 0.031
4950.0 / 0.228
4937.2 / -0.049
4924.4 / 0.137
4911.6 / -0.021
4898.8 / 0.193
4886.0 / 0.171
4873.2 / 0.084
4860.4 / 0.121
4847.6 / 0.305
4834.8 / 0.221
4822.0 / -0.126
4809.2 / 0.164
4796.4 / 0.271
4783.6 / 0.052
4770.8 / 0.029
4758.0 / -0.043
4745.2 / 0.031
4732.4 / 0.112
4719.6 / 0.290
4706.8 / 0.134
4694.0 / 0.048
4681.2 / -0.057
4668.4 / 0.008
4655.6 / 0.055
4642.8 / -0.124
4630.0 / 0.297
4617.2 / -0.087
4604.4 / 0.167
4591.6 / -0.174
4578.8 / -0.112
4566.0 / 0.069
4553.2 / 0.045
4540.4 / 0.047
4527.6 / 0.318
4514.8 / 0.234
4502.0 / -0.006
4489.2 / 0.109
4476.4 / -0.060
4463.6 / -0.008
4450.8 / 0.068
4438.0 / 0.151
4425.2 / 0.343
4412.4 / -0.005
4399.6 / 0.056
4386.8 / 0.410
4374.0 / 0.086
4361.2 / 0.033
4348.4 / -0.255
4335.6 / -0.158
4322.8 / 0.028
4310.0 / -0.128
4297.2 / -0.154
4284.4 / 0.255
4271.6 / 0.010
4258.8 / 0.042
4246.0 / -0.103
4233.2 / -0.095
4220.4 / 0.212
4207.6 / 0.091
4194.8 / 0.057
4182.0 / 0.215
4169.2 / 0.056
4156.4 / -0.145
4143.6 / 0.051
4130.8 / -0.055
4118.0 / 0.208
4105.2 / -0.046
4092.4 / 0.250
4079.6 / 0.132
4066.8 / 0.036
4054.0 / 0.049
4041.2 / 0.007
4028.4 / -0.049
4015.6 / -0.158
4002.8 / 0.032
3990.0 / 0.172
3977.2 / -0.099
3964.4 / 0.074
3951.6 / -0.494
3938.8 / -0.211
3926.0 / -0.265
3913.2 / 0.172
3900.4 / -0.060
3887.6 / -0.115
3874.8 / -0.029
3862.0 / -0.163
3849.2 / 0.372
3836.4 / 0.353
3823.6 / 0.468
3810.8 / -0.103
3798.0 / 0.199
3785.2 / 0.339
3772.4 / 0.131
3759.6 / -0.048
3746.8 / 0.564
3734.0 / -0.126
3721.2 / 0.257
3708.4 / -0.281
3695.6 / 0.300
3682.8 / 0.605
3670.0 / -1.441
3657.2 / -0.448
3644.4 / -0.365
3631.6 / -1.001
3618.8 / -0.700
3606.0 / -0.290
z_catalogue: 0.738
